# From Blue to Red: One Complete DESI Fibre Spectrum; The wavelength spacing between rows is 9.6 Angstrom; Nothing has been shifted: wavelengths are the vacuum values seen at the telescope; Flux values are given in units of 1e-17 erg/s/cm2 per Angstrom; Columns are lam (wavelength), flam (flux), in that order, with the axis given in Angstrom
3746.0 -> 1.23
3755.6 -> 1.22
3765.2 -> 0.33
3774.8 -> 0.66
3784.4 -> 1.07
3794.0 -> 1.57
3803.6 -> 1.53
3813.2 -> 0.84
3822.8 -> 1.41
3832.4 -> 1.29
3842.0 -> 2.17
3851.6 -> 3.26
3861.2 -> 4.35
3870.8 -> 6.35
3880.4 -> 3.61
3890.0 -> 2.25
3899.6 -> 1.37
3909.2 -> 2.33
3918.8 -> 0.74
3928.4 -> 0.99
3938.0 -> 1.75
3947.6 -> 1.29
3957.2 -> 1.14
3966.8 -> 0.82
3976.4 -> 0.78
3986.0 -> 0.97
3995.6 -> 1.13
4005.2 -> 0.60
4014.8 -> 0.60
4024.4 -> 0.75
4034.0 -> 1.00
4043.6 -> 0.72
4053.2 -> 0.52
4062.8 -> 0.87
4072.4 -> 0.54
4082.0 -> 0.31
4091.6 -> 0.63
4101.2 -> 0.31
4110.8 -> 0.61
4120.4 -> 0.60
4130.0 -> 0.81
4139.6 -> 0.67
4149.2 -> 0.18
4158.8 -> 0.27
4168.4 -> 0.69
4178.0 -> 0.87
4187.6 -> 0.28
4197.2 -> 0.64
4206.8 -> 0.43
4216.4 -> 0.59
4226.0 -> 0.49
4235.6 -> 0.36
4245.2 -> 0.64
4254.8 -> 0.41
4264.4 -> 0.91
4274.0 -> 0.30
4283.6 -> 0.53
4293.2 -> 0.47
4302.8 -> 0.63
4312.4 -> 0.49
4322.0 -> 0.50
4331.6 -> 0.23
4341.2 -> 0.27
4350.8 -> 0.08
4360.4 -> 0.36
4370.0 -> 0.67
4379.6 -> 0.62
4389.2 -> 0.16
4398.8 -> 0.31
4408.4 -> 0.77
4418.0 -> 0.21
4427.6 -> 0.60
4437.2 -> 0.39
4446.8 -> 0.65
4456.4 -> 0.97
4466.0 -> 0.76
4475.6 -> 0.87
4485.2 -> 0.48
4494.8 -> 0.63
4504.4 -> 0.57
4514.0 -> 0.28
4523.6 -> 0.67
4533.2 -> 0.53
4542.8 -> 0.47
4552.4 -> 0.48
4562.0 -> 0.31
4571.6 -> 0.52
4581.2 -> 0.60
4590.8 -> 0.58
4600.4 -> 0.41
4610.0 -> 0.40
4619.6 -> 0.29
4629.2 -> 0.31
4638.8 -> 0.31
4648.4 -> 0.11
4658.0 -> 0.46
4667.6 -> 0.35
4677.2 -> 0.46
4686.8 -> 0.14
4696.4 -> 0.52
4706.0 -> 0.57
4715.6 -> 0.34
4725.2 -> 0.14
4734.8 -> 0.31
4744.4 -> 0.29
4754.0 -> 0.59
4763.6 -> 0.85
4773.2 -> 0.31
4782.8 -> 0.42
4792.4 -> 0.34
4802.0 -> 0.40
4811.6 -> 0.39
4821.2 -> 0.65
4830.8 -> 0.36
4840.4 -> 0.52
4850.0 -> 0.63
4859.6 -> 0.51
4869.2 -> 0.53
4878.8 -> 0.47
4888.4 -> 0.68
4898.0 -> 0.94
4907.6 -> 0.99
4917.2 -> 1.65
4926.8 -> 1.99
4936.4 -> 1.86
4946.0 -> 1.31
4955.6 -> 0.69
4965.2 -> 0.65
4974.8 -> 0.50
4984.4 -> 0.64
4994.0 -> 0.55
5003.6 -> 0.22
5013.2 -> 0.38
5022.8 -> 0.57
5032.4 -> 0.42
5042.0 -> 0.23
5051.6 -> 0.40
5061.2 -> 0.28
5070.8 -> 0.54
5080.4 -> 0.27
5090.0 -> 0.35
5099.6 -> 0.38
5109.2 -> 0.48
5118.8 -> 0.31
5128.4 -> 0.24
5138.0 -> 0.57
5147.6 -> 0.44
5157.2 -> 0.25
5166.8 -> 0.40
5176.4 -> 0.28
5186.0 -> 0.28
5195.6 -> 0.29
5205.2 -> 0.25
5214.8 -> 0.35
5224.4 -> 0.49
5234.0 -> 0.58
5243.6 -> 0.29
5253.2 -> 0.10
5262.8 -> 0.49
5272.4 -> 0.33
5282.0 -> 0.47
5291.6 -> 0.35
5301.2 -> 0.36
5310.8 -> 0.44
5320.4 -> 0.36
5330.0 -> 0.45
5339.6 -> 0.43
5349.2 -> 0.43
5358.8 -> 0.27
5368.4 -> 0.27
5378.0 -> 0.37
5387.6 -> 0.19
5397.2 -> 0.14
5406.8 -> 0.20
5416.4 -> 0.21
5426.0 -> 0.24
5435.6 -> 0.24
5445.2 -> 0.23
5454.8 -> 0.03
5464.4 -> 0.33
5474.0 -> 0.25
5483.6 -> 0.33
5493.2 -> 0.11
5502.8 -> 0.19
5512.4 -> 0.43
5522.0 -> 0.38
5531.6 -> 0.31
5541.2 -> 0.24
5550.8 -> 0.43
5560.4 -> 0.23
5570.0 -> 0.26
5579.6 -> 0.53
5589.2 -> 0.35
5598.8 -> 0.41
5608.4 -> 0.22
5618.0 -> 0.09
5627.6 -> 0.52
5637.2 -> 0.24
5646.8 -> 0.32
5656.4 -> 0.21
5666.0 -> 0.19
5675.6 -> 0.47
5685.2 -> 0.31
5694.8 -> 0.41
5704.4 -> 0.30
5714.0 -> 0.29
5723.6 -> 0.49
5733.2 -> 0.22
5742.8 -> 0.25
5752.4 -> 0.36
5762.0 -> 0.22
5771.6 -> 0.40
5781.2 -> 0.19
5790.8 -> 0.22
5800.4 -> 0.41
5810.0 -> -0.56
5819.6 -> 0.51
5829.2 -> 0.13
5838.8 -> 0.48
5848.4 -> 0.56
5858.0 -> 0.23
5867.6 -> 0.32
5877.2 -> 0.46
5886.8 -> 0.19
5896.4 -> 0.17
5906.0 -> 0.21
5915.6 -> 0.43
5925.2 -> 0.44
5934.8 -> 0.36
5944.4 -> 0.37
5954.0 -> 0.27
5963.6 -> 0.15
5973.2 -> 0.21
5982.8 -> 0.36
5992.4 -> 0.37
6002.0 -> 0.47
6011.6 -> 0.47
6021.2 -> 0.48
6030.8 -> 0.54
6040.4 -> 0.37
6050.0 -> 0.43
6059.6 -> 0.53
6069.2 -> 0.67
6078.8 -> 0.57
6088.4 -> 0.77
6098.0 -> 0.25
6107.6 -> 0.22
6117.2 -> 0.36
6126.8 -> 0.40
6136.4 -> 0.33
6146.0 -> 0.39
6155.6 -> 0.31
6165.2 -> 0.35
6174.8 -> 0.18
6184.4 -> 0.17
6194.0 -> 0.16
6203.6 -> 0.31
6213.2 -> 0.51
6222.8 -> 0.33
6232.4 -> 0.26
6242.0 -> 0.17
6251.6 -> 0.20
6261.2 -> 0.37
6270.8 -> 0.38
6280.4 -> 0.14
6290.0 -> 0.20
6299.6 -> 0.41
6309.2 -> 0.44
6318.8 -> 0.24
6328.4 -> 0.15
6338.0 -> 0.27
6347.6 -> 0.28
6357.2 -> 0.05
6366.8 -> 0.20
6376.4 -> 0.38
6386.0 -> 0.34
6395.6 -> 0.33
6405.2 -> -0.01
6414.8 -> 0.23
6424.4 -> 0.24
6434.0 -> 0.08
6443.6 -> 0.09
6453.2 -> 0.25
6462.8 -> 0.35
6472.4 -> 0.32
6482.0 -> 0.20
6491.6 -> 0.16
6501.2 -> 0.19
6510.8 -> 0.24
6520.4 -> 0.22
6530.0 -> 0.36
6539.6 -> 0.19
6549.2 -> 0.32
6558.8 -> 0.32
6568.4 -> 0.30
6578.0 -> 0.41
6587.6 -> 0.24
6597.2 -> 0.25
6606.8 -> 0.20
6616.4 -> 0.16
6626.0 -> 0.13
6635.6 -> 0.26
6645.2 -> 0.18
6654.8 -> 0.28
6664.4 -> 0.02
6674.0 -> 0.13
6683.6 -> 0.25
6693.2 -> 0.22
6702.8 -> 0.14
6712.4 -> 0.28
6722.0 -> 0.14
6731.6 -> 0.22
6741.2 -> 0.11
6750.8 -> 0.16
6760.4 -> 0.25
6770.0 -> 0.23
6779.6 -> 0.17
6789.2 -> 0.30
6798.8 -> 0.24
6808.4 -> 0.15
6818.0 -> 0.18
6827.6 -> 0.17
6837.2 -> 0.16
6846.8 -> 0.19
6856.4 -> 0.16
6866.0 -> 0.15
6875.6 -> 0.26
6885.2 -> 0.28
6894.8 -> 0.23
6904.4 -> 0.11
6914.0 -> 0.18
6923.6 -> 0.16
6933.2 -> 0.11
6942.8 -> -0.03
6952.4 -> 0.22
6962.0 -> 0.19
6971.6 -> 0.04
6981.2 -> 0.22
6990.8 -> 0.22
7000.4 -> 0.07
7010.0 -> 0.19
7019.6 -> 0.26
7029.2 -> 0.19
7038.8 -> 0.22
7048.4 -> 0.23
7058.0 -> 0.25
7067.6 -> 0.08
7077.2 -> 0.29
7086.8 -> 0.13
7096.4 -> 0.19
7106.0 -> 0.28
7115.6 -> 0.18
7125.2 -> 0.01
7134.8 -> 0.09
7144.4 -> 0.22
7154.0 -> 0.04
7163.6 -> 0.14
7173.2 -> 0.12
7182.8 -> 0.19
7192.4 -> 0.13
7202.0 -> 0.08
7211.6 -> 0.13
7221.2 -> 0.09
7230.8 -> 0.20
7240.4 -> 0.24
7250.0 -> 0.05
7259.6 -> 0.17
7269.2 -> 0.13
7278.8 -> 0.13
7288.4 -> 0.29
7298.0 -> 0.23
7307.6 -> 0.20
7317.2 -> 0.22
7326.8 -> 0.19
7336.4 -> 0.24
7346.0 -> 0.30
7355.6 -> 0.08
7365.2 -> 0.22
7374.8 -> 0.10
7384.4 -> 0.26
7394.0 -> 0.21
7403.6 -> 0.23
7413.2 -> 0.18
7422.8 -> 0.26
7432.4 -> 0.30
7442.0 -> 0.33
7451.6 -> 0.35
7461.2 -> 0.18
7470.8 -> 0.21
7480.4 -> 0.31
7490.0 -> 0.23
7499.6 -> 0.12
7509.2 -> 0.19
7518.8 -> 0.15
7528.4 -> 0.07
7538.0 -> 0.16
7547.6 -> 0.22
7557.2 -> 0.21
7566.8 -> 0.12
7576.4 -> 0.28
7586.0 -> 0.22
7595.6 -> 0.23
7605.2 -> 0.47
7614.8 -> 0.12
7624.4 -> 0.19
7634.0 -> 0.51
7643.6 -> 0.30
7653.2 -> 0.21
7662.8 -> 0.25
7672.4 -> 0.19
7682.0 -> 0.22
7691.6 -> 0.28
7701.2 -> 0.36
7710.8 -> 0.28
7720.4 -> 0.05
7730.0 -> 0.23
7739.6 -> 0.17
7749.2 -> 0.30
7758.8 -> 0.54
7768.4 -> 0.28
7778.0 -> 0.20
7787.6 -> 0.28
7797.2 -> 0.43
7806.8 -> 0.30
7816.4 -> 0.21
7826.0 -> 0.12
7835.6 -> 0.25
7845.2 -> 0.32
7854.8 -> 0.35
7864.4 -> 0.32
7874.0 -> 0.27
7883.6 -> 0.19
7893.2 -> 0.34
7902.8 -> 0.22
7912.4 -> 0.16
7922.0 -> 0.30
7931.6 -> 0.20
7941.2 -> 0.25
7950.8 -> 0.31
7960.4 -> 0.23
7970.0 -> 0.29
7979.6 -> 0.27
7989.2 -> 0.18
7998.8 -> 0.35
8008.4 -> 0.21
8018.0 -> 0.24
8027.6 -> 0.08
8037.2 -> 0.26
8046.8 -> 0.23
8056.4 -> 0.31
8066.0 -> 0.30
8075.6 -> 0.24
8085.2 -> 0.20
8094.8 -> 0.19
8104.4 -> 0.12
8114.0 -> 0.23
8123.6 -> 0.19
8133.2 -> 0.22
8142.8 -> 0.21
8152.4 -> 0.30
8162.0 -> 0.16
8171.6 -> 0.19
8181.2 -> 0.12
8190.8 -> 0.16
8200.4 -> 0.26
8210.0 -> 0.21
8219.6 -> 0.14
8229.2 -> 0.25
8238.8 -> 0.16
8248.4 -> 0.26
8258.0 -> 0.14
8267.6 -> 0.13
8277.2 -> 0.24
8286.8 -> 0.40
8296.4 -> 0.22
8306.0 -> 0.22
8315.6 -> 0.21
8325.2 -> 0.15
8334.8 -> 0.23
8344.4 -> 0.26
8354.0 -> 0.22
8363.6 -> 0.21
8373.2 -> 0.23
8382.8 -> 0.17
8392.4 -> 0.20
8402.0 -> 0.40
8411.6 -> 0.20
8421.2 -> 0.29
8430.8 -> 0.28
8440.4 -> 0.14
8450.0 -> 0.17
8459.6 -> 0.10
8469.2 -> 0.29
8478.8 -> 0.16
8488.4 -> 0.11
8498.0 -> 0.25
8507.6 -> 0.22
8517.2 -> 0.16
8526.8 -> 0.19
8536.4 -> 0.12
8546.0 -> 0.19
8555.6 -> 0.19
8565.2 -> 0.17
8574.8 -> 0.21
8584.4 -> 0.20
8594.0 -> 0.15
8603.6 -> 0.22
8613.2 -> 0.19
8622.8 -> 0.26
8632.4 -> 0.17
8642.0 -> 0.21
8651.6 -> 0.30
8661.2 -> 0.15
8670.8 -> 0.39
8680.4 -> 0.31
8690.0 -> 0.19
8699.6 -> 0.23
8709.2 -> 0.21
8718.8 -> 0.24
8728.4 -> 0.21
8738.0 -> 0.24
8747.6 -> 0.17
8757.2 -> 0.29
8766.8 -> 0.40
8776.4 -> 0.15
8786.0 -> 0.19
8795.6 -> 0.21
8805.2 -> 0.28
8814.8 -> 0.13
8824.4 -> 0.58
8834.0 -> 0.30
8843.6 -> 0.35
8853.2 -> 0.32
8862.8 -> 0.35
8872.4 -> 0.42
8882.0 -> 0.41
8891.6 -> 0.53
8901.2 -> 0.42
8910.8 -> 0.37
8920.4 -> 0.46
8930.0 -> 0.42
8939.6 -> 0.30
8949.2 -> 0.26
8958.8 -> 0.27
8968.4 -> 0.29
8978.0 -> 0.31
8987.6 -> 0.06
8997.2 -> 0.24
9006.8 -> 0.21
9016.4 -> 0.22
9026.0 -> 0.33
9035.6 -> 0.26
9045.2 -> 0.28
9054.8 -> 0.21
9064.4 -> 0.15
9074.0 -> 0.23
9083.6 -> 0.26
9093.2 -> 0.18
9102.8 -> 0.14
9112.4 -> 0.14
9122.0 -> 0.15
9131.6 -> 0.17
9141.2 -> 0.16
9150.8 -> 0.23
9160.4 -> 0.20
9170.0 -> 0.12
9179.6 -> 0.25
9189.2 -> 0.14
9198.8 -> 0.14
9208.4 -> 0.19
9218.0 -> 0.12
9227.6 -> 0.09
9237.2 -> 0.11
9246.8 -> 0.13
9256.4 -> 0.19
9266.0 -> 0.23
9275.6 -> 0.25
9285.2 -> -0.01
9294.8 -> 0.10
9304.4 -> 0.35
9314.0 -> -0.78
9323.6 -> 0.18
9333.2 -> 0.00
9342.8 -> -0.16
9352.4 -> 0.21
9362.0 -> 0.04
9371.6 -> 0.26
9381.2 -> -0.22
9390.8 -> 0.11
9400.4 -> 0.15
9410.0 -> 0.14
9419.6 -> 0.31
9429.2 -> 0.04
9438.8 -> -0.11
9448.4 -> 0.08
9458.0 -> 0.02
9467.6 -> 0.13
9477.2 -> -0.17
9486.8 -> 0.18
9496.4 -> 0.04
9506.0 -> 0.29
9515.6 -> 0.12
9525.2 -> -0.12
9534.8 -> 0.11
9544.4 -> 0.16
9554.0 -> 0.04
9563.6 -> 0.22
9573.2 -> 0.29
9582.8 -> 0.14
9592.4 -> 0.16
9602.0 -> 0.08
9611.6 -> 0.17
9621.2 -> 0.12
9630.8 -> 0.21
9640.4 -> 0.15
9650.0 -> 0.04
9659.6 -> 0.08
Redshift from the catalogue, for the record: 2.18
